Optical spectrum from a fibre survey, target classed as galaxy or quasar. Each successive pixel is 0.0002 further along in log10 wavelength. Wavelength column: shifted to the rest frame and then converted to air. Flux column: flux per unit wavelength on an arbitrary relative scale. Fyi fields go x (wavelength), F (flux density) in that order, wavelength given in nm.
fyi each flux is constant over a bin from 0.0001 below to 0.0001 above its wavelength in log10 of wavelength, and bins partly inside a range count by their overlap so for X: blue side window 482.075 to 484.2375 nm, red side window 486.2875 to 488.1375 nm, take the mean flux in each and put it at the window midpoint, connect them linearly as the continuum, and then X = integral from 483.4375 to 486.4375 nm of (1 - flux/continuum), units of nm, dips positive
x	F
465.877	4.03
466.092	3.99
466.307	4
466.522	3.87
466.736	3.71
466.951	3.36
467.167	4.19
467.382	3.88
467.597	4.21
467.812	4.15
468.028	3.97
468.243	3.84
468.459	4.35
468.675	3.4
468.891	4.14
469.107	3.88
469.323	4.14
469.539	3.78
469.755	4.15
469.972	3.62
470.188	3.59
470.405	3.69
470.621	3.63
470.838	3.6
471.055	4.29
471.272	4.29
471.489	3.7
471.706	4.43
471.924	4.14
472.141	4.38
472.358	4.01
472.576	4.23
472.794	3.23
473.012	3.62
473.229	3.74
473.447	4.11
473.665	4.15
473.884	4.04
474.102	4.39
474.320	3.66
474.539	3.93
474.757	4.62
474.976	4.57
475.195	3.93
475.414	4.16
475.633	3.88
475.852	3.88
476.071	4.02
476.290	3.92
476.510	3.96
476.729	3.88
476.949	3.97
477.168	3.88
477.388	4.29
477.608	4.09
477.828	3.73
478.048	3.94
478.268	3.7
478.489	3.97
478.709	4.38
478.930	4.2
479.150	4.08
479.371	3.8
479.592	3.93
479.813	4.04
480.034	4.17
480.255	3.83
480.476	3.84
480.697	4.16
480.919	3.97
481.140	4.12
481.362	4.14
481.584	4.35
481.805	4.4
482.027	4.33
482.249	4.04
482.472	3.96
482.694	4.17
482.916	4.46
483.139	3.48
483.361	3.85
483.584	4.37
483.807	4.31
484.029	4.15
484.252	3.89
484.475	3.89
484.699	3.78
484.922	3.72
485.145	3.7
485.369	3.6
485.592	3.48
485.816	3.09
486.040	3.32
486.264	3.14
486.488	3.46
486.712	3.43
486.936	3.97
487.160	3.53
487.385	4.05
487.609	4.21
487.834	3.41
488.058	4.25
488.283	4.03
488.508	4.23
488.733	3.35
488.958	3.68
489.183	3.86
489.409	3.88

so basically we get 0.17 nm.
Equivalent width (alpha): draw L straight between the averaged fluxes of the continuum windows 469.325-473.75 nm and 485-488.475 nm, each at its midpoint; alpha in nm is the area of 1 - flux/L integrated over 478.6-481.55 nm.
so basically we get -0.22 nm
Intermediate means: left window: 3.92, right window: 3.66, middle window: 4.06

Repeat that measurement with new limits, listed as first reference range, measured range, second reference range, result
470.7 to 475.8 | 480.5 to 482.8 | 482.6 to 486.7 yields -0.19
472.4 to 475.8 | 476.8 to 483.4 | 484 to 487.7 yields -0.37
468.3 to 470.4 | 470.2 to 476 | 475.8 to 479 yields -0.11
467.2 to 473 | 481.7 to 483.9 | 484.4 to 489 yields -0.23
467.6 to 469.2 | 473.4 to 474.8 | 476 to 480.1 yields -0.04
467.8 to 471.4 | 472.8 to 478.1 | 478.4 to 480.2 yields 0.00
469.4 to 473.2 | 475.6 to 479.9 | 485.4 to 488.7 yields -0.19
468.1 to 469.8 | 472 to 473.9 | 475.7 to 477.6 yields 0.01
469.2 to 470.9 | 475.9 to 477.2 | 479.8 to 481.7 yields 0.01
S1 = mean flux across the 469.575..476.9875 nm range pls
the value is 3.98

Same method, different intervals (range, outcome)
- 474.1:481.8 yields 4.04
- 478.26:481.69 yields 4.05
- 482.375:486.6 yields 3.78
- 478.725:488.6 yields 3.92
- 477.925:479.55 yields 4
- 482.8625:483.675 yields 4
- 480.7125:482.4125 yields 4.18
